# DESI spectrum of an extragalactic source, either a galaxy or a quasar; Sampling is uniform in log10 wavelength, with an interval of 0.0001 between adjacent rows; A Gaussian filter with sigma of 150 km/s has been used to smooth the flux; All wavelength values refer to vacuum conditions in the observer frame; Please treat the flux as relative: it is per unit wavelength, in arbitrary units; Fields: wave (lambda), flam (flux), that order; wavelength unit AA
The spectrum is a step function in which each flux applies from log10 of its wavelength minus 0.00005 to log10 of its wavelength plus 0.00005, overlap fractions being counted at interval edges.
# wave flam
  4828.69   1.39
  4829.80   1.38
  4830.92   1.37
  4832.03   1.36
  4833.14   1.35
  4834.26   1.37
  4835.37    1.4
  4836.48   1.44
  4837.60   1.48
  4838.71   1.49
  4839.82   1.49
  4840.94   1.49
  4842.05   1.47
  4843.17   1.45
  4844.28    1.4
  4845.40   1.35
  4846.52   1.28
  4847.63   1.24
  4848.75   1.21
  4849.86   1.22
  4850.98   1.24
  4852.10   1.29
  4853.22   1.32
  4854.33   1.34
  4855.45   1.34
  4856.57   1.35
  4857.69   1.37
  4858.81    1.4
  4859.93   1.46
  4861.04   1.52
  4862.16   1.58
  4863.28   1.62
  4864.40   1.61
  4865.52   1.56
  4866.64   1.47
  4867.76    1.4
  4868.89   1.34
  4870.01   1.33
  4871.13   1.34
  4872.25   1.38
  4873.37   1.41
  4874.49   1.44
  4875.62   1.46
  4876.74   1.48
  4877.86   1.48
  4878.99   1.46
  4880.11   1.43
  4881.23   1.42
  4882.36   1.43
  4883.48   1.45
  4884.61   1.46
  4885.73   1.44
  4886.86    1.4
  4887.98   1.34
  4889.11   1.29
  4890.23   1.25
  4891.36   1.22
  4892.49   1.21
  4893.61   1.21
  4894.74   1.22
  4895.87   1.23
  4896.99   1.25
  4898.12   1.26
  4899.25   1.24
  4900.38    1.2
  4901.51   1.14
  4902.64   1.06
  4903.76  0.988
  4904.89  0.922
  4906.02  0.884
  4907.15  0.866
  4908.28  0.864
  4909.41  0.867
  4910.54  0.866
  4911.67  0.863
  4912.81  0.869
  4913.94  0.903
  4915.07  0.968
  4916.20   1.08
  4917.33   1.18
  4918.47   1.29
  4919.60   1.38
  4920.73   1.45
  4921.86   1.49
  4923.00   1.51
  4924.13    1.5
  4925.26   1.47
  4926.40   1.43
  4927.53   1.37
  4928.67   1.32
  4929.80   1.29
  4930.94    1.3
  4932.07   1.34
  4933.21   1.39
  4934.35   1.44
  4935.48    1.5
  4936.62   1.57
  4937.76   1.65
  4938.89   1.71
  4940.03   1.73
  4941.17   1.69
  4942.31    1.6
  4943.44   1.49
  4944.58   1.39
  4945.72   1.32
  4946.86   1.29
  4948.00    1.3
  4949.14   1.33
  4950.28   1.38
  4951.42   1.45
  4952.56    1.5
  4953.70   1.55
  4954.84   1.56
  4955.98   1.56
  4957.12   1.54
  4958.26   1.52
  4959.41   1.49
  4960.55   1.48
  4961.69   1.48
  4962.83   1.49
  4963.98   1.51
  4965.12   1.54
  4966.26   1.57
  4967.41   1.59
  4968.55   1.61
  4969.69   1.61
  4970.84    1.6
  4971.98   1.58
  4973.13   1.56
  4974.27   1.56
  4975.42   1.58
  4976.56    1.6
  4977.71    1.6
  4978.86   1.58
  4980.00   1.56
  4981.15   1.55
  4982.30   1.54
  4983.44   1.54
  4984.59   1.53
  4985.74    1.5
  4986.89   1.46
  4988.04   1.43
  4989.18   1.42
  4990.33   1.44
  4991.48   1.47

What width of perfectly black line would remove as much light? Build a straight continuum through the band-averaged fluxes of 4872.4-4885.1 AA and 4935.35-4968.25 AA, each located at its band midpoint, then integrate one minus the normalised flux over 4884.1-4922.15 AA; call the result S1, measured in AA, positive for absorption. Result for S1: 8.2 AA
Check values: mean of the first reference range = 1.44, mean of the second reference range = 1.51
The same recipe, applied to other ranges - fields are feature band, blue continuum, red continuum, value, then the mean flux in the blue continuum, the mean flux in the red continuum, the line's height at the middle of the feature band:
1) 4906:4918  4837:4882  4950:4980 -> 4.4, 1.41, 1.54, 1.48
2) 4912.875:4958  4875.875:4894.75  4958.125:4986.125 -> 2.0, 1.37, 1.55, 1.47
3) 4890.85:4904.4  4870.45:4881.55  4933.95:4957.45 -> 2.5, 1.43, 1.5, 1.45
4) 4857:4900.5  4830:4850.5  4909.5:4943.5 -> -0.7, 1.38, 1.35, 1.37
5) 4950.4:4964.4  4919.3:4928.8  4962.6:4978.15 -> 0.3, 1.44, 1.57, 1.54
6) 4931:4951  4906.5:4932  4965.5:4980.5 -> -1.9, 1.19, 1.58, 1.35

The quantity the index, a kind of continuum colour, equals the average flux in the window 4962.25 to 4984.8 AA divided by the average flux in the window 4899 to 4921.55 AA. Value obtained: 1.50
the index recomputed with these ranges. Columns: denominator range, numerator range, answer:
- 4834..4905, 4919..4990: 1.10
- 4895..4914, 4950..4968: 1.48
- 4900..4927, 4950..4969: 1.35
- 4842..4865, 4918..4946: 1.06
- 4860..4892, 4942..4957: 1.01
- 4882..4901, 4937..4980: 1.18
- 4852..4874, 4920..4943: 1.04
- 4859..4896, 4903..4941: 0.89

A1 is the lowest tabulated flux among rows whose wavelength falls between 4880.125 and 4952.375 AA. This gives 0.863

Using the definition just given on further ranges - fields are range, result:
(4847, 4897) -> 1.21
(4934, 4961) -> 1.29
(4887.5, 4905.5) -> 0.922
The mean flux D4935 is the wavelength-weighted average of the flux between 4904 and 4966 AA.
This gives 1.35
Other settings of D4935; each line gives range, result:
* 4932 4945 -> 1.55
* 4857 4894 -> 1.41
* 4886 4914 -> 1.1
